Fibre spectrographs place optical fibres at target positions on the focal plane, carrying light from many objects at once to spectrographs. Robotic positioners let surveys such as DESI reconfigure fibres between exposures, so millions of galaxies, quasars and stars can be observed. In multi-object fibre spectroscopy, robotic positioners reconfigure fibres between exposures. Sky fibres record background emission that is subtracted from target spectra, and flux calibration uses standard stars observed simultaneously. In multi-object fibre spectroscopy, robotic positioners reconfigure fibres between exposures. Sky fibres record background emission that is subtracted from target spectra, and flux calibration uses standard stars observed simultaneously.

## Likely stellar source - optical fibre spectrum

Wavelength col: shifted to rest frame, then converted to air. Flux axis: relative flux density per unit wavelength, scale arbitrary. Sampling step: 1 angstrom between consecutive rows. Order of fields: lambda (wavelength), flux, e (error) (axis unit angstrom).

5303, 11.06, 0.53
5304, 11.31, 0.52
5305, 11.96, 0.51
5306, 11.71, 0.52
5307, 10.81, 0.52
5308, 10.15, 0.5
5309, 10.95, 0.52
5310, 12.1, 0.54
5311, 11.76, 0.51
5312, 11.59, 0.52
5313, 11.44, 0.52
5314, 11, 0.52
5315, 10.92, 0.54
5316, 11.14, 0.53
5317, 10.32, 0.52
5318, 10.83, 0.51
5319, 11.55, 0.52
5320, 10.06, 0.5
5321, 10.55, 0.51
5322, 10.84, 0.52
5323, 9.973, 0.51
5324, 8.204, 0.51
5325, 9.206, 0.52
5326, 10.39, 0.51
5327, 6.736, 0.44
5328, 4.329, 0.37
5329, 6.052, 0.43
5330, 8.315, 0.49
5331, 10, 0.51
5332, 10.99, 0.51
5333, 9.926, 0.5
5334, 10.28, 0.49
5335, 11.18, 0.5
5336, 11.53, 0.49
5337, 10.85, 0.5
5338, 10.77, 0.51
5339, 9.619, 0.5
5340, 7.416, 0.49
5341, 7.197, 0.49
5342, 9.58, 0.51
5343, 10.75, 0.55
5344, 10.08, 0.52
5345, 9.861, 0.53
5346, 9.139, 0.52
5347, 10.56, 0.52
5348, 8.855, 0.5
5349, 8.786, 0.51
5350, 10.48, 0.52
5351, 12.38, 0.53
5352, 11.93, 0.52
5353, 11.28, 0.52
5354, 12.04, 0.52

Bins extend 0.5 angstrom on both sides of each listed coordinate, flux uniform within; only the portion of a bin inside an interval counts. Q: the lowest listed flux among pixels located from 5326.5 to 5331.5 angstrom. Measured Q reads 4.329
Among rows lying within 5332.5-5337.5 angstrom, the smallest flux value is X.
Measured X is 9.926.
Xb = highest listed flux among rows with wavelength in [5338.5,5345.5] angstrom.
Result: 10.75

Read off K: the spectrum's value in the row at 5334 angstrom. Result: 10.28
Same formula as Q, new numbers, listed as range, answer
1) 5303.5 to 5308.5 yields 10.15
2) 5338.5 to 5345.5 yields 7.197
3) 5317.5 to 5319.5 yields 10.83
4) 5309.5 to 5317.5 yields 10.32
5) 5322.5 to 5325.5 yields 8.204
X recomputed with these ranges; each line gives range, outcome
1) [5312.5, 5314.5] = 11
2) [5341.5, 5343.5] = 9.58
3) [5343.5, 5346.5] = 9.139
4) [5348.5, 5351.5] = 8.786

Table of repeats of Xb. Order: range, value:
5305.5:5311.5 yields 12.1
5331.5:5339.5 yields 11.53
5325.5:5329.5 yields 10.39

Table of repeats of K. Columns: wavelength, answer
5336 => 11.53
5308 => 10.15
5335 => 11.18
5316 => 11.14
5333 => 9.926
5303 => 11.06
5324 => 8.204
